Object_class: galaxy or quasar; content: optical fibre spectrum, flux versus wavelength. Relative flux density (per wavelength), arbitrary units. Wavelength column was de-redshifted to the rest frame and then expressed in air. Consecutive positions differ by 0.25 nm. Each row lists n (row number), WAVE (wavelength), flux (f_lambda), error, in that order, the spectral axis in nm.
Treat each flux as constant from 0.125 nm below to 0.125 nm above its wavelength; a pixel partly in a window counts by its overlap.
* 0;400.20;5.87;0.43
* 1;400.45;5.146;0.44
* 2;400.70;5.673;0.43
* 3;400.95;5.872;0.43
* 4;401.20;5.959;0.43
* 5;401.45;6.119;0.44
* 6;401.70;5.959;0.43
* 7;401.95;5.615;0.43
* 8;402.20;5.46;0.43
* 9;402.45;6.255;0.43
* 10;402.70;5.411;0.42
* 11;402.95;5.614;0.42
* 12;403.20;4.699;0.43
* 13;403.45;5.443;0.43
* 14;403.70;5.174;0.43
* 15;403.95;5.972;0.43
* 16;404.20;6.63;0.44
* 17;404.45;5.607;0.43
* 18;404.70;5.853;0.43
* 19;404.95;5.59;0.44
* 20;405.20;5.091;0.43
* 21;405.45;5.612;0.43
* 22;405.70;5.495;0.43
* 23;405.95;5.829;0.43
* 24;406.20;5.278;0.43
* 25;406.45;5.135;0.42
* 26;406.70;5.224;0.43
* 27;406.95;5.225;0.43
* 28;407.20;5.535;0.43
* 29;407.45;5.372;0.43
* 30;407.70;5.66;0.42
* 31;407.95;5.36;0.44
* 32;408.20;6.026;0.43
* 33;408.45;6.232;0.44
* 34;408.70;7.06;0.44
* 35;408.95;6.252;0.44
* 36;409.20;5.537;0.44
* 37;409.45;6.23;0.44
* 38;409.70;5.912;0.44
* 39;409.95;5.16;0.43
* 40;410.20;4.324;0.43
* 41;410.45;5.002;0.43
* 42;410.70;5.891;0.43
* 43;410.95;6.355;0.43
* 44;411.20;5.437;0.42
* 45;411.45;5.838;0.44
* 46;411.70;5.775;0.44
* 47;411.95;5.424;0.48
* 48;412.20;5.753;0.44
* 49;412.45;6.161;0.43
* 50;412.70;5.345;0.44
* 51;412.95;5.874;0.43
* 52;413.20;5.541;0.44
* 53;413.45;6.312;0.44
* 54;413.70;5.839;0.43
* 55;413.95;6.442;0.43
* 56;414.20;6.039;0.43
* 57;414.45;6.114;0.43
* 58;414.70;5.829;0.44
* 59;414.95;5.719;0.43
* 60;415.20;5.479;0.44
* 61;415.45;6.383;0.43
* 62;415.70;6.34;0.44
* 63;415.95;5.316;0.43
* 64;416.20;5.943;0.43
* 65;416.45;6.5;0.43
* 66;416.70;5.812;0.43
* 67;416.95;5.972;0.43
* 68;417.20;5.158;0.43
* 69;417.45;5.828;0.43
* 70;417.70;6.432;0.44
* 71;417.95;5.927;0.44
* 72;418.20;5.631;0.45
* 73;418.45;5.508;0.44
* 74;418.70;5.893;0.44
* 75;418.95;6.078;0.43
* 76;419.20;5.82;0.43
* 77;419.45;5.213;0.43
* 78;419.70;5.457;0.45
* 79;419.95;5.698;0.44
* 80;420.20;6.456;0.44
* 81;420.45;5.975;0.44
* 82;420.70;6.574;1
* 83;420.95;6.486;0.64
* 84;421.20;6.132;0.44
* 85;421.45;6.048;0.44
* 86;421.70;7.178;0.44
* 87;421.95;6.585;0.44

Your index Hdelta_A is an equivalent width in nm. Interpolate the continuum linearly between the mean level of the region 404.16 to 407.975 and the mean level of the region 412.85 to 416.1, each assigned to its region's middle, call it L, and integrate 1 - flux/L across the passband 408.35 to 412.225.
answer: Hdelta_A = -0.023 nm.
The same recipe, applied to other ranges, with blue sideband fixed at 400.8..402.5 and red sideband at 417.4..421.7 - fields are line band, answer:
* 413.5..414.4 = -0.03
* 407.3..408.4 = 0.05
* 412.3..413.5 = 0.03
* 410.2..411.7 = 0.09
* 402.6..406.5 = 0.24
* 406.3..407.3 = 0.11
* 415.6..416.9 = 0.00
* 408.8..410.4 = 0.10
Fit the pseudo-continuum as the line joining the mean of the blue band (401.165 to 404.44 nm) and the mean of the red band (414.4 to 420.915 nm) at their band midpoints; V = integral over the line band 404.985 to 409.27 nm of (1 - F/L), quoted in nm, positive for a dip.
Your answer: 0.09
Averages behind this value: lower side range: 5.71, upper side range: 5.89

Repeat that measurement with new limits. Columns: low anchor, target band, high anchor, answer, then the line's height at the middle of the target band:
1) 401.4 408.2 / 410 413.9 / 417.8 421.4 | 0.052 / 5.74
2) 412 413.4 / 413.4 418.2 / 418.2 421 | -0.115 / 5.81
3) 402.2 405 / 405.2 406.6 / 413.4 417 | 0.071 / 5.72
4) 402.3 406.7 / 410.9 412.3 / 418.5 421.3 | 0.004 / 5.75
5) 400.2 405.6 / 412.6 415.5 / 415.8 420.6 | -0.060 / 5.78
